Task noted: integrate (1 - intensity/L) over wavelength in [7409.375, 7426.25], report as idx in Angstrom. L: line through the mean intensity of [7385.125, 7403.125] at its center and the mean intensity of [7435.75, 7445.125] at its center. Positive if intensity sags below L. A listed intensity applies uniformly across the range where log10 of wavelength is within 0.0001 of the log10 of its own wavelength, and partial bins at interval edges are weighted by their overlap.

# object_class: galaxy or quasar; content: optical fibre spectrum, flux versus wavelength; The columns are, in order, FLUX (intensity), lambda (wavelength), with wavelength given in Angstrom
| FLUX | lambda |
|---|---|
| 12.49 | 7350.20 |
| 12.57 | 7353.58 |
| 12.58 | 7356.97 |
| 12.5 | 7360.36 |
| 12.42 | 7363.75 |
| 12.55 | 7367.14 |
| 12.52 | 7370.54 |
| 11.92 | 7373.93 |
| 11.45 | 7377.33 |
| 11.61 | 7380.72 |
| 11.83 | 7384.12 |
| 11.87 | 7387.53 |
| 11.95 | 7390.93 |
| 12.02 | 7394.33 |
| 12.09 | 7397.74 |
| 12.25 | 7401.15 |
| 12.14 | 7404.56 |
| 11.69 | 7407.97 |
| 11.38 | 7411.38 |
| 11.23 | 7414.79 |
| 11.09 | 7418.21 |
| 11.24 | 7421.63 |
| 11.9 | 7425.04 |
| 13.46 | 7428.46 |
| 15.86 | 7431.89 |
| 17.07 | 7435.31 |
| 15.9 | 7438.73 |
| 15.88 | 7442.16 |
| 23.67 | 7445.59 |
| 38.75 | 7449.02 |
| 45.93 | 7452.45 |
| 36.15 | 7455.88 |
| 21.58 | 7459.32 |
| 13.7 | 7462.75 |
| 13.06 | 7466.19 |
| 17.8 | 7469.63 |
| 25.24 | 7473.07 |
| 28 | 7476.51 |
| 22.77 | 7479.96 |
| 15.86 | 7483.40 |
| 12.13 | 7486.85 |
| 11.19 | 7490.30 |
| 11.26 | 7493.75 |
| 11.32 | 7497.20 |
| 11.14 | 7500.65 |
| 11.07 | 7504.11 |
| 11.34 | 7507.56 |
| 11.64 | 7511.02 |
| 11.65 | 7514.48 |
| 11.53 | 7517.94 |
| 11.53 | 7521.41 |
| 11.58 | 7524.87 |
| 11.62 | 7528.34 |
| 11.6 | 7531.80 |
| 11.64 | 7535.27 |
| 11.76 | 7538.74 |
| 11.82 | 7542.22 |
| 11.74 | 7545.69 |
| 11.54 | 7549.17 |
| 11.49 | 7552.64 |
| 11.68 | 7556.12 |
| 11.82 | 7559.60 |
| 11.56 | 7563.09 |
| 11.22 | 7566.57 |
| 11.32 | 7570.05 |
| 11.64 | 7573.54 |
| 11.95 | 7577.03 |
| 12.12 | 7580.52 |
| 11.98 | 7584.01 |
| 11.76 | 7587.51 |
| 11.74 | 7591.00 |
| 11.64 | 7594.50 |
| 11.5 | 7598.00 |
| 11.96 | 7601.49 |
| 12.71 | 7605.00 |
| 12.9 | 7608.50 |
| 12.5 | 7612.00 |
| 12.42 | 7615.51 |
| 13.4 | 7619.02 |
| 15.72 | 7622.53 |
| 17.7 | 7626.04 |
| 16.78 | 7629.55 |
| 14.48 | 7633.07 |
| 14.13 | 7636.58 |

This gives 3.7 Angstrom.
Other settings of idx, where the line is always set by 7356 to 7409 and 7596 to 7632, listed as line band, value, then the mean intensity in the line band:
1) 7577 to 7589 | 1.40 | 12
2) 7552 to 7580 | 3.76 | 11.6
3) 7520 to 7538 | 2.11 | 11.6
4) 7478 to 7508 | -1.02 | 13.3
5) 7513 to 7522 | 1.03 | 11.6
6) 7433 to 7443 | -3.05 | 16.3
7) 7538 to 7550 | 1.38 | 11.7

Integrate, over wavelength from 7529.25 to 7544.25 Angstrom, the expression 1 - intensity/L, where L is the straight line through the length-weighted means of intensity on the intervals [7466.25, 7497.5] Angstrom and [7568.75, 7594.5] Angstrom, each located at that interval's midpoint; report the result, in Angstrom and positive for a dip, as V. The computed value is 2.70 Angstrom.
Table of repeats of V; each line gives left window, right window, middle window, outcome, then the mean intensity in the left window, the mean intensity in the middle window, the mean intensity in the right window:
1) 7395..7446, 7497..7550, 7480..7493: -2.0 Angstrom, 13.5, 14.2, 11.5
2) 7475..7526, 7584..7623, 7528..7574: 5.0 Angstrom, 13.6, 11.6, 12.4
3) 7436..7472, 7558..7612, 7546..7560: 3.0 Angstrom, 24.1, 11.6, 11.9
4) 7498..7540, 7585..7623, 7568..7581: 0.4 Angstrom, 11.5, 11.7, 12.4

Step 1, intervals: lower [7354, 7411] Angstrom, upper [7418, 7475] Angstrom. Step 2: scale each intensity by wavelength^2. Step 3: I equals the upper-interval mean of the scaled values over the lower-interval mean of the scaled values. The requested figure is 1.8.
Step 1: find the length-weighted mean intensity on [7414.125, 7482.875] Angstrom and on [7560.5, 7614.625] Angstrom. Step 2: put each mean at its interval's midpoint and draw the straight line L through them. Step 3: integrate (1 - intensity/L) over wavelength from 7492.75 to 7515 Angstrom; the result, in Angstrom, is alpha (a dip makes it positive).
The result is 7.5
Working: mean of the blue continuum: 20.6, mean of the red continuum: 11.9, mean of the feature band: 11.3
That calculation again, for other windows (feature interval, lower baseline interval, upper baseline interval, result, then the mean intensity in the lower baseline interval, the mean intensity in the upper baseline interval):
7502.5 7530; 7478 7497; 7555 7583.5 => 4.1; 14.5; 11.7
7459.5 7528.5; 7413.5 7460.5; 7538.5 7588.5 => 9.7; 20.8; 11.7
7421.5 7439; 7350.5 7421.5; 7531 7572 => -3.7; 12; 11.6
